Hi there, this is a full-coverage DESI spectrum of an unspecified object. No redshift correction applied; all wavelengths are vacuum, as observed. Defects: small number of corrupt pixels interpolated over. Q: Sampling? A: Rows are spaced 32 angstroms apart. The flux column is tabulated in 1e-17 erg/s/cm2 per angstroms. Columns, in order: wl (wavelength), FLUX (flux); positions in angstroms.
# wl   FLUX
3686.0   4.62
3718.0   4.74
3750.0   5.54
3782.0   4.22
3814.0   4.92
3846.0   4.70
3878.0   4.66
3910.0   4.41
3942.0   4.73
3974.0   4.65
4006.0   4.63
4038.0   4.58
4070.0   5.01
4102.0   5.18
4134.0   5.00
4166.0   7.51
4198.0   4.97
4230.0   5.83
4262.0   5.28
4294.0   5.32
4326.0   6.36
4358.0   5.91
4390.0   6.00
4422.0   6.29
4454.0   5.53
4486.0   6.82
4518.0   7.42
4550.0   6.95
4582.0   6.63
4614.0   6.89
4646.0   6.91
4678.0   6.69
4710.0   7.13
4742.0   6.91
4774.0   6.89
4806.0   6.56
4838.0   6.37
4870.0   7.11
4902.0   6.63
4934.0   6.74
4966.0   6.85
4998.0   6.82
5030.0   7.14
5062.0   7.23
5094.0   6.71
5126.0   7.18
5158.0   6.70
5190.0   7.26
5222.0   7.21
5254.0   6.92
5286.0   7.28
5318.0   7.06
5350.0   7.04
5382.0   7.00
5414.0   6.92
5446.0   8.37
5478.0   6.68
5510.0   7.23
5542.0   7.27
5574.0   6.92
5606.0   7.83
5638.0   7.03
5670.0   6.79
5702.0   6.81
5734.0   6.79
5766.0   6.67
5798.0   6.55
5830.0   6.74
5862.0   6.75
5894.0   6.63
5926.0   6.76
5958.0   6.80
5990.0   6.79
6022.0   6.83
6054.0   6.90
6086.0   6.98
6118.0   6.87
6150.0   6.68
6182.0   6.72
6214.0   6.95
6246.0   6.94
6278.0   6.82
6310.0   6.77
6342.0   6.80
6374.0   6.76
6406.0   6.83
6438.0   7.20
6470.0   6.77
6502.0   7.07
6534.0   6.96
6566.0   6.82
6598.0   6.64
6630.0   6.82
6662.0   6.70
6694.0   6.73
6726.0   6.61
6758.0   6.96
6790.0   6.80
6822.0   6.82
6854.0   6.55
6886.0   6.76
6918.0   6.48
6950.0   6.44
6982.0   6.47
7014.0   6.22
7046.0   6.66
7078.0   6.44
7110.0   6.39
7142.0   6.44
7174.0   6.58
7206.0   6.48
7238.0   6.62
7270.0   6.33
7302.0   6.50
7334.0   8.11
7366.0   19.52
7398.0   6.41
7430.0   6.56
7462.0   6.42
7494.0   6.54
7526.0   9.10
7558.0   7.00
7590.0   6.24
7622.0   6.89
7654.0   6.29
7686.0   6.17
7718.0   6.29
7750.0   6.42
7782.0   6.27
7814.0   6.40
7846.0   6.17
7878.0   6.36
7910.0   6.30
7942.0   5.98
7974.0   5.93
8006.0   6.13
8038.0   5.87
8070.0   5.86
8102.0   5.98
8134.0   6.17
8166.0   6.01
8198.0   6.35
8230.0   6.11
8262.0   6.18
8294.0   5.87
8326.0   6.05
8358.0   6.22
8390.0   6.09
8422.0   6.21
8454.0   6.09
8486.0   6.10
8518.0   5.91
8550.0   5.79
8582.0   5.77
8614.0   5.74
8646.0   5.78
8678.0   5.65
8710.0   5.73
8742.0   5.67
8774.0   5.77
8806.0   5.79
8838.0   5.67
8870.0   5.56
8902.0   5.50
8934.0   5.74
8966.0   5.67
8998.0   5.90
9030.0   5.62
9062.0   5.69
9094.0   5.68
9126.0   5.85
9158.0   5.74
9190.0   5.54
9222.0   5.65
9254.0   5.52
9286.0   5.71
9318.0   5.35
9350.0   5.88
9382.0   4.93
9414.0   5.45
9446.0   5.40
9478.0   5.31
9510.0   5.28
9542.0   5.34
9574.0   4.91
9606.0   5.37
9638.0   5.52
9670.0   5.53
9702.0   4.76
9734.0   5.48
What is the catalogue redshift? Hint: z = 0.12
